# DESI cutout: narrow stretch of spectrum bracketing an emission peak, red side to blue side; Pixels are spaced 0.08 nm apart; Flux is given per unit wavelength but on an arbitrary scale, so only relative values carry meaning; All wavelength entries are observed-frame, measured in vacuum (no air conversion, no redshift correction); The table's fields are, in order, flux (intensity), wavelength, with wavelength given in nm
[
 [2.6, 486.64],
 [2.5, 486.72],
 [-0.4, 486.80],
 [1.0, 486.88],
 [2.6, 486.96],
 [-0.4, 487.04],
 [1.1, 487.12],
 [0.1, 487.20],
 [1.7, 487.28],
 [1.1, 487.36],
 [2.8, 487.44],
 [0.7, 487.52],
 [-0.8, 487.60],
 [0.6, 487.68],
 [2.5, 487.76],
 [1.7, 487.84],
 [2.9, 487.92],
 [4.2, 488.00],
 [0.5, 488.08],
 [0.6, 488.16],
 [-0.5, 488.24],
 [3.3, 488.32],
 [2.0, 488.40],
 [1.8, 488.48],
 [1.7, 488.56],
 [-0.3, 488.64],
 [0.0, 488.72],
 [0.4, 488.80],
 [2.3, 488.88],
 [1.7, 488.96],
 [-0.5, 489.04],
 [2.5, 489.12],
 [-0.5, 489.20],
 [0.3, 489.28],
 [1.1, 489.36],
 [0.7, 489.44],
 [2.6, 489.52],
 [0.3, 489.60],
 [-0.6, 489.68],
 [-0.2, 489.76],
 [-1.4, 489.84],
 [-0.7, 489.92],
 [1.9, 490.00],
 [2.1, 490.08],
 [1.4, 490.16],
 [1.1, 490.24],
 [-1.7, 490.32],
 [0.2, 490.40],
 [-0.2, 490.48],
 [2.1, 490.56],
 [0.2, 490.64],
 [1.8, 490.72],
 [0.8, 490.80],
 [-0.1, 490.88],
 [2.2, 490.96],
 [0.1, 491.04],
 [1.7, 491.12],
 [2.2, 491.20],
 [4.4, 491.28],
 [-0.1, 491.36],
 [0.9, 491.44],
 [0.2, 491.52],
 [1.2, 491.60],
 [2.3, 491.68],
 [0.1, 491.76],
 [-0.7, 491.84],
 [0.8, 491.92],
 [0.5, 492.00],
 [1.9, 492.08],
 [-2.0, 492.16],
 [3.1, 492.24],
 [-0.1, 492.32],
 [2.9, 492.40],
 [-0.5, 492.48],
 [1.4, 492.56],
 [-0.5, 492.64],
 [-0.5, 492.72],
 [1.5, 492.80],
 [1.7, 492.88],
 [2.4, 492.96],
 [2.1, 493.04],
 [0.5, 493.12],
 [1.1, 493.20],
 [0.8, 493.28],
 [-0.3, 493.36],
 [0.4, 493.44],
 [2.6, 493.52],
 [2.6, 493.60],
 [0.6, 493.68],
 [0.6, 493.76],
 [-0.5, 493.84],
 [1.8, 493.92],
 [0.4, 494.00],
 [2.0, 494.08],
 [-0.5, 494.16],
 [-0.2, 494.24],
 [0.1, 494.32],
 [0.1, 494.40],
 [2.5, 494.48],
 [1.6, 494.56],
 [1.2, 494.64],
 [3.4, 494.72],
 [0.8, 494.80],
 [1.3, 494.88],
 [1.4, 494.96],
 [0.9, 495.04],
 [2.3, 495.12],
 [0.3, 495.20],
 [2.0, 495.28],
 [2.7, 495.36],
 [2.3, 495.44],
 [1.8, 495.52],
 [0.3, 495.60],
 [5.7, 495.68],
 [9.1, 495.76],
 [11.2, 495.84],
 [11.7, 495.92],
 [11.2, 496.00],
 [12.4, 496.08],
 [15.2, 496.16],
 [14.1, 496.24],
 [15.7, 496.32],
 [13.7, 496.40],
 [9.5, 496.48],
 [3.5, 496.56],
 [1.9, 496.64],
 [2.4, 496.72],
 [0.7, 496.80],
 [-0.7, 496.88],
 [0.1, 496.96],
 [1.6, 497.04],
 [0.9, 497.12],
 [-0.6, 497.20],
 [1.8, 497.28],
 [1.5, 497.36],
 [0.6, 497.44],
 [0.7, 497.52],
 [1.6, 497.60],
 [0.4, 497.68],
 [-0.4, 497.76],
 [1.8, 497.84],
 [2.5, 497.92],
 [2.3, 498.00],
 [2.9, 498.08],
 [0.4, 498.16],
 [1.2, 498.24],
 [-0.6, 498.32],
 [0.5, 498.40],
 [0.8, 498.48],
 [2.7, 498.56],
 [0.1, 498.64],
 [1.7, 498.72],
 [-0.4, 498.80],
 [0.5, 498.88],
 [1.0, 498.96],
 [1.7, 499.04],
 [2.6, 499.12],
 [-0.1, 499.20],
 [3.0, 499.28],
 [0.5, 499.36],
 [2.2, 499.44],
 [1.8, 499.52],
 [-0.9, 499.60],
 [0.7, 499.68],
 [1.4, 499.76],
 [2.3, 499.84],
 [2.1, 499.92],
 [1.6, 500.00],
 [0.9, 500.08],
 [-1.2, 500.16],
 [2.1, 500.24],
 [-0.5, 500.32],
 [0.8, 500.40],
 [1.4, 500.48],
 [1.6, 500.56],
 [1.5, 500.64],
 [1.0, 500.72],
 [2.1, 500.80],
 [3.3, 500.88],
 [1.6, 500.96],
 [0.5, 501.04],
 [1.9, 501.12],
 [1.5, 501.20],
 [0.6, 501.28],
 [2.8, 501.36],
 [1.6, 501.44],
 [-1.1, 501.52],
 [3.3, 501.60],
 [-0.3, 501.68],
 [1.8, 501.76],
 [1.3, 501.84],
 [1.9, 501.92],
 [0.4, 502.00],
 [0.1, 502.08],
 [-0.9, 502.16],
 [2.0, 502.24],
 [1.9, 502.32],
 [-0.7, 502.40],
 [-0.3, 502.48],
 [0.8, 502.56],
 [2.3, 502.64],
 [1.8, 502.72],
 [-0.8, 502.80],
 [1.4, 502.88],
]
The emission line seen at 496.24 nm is [O II] 3727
